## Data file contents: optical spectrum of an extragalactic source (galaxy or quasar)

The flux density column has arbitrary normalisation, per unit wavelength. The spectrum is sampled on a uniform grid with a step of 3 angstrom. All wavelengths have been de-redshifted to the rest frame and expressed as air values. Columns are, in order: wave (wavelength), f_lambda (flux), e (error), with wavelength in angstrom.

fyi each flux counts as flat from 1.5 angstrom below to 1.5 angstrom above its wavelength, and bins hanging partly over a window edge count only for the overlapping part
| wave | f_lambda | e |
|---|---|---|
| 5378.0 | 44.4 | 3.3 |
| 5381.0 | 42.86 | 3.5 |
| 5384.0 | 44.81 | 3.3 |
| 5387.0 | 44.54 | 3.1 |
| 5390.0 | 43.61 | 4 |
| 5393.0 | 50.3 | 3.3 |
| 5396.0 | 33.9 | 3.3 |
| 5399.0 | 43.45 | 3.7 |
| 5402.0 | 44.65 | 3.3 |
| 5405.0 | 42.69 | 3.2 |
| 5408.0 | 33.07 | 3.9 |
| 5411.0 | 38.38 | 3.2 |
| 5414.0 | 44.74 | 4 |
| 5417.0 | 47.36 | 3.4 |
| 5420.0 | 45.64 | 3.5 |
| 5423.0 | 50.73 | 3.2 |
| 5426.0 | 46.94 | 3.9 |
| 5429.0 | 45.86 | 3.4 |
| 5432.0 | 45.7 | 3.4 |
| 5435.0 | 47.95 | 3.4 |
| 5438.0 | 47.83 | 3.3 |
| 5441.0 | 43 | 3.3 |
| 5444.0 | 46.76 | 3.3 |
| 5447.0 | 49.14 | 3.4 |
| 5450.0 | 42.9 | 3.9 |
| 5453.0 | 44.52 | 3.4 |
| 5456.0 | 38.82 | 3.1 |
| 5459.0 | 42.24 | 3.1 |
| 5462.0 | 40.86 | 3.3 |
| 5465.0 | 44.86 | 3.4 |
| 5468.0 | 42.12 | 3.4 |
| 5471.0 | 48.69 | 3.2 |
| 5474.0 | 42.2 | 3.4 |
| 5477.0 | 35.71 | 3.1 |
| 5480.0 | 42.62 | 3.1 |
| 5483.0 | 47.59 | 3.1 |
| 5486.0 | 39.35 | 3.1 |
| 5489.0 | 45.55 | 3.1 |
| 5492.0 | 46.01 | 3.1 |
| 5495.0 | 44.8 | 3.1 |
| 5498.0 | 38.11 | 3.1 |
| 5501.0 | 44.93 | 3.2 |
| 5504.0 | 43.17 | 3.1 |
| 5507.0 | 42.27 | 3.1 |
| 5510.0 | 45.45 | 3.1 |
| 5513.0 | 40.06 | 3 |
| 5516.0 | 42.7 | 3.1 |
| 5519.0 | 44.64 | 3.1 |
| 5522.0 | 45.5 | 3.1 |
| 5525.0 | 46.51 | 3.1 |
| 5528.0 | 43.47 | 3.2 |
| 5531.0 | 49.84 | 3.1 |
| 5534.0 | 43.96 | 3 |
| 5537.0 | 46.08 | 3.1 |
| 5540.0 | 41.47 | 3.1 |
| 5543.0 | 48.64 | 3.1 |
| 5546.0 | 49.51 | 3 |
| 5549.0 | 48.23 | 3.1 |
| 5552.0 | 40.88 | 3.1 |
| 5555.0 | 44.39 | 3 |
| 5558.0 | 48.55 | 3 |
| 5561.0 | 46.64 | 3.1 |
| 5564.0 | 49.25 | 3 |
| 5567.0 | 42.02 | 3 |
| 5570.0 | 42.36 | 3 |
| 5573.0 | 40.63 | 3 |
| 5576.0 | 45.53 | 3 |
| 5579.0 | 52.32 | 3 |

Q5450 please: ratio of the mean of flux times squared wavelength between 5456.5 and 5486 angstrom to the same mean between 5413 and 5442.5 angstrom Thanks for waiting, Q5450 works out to 0.93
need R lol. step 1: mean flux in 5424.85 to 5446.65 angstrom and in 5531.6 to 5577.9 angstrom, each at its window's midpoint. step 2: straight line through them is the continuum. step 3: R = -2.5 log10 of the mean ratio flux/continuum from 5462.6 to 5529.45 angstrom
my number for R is 0.06 mag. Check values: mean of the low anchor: 46.4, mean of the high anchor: 45.4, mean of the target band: 43.4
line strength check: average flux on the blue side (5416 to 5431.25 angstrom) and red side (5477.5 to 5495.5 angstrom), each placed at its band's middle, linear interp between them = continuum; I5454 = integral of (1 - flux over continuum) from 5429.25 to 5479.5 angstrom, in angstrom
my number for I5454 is 1.8 angstrom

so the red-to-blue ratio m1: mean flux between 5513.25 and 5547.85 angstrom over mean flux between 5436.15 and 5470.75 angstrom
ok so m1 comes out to 1.03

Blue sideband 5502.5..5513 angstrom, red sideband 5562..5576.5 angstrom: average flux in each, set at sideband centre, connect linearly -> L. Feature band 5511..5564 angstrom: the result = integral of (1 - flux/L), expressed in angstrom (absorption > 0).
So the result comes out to -2.4 angstrom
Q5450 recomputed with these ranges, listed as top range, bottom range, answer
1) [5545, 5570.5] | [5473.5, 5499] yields 1.11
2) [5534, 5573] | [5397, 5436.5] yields 1.08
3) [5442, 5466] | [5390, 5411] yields 1.08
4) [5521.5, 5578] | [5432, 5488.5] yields 1.07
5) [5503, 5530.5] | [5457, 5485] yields 1.04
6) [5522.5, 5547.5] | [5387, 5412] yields 1.17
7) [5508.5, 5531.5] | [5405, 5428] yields 1.06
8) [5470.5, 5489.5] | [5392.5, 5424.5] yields 1.02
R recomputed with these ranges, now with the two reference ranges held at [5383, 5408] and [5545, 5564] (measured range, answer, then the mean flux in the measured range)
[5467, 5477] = 0.04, 43.2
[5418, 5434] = -0.08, 47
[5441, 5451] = -0.05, 45.9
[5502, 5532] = 0.03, 44.3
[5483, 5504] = 0.04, 43.4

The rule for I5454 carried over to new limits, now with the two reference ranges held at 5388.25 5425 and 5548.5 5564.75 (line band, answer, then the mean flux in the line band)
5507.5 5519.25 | 0.6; 43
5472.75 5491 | 1.0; 42.3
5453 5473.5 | 0.6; 43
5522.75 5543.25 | 0.0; 45.5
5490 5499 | 0.3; 43.4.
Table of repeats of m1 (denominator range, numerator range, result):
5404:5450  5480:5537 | 0.98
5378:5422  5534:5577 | 1.05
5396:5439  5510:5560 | 1.02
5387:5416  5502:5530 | 1.05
